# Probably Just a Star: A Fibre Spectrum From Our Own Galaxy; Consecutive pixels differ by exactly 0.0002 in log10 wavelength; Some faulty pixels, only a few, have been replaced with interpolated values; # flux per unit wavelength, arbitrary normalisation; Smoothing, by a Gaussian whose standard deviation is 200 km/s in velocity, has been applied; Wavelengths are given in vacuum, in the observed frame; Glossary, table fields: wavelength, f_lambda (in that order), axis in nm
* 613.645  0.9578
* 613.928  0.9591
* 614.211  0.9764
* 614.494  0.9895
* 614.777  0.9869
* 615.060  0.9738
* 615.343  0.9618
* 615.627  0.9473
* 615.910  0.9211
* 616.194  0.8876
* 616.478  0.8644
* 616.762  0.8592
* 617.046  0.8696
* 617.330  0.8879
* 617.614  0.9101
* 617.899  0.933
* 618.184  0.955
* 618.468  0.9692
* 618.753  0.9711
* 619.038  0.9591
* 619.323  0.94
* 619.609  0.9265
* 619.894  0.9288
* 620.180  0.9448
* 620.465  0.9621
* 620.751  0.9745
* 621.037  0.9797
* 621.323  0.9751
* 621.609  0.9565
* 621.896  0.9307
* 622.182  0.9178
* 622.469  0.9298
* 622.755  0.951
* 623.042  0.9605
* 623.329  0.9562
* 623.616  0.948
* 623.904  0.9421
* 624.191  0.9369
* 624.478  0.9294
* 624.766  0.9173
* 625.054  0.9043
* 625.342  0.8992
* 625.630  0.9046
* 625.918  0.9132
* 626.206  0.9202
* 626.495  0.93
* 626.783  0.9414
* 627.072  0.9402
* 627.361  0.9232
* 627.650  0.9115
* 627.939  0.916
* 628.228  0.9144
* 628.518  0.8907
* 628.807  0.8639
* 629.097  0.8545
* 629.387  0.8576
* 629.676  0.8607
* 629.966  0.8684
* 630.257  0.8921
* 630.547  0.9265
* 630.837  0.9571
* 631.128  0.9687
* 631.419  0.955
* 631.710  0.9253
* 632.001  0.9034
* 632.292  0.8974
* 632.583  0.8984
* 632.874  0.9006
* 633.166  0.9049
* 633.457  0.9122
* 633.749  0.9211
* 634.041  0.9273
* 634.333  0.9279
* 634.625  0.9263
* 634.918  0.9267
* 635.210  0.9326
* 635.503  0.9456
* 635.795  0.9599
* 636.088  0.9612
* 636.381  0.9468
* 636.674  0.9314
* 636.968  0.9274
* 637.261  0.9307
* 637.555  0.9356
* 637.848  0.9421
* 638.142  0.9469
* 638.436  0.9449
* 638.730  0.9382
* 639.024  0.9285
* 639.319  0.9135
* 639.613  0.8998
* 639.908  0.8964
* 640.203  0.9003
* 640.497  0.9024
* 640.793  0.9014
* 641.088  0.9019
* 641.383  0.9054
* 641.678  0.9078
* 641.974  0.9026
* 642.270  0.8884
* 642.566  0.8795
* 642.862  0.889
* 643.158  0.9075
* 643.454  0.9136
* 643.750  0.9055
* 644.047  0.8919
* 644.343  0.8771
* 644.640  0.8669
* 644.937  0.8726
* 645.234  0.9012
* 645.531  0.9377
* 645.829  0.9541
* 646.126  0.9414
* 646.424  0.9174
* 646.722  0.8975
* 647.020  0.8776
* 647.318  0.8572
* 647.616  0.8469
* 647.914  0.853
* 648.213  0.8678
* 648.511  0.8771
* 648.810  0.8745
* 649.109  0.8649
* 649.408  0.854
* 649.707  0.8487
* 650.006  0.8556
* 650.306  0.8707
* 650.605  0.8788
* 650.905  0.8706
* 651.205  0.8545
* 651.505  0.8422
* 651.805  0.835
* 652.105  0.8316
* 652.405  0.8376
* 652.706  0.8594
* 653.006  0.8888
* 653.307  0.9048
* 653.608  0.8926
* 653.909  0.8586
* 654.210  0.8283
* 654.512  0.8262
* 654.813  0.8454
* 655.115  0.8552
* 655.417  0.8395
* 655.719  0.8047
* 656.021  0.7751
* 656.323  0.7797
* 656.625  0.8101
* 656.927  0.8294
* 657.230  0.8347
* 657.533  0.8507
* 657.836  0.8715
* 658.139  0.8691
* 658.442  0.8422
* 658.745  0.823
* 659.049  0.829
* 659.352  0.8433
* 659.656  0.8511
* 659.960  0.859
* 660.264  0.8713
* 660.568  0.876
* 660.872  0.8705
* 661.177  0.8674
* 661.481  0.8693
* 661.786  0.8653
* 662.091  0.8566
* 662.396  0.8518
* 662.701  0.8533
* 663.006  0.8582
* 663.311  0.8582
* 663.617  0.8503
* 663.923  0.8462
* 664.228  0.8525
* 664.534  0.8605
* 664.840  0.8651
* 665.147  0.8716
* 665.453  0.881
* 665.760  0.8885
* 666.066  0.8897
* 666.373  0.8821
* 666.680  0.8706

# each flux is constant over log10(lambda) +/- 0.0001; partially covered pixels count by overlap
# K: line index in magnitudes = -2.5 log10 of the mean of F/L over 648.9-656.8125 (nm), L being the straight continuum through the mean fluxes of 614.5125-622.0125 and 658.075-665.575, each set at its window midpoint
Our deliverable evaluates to 0.03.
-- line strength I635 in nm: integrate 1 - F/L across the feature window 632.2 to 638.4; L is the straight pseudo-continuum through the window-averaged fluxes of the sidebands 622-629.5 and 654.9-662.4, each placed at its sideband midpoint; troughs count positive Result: -0.23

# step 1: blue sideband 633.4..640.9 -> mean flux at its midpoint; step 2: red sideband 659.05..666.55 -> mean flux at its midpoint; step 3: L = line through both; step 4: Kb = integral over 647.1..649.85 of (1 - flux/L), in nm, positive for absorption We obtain 0.118 nm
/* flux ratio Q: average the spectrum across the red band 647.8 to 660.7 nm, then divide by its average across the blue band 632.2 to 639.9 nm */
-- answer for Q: 0.92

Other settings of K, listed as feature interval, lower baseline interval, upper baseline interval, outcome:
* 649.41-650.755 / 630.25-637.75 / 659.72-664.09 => 0.03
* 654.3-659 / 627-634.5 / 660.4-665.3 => 0.05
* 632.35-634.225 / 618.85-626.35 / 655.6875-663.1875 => 0.00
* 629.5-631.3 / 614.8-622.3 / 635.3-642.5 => 0.02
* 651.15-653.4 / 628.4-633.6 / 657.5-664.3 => 0.02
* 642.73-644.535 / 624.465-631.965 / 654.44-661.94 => -0.03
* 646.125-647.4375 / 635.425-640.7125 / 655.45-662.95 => 0.00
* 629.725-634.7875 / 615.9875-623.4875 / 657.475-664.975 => -0.01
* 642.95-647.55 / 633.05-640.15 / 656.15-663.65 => 0.00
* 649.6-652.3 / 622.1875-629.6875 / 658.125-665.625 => 0.03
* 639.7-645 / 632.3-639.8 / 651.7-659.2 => 0.01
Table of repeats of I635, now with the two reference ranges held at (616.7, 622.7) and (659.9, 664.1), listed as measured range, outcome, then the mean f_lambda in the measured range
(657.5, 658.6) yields 0.01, 0.859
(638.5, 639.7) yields -0.03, 0.923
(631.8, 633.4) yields 0.02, 0.903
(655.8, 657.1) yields 0.11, 0.8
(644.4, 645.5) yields 0.01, 0.886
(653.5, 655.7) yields 0.07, 0.846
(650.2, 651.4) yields 0.02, 0.868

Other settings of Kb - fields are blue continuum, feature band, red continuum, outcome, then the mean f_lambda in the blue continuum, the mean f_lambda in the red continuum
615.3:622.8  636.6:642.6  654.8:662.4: -0.20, 0.933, 0.844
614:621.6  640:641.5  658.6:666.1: 0.00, 0.941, 0.86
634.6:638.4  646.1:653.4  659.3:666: 0.28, 0.94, 0.863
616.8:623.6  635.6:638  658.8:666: -0.08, 0.942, 0.861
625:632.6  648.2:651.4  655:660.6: -0.03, 0.909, 0.837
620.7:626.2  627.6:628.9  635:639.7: 0.05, 0.937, 0.937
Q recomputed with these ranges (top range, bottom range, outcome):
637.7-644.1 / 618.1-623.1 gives 0.96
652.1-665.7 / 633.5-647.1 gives 0.93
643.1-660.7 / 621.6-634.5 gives 0.94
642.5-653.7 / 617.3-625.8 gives 0.93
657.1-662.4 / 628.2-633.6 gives 0.95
